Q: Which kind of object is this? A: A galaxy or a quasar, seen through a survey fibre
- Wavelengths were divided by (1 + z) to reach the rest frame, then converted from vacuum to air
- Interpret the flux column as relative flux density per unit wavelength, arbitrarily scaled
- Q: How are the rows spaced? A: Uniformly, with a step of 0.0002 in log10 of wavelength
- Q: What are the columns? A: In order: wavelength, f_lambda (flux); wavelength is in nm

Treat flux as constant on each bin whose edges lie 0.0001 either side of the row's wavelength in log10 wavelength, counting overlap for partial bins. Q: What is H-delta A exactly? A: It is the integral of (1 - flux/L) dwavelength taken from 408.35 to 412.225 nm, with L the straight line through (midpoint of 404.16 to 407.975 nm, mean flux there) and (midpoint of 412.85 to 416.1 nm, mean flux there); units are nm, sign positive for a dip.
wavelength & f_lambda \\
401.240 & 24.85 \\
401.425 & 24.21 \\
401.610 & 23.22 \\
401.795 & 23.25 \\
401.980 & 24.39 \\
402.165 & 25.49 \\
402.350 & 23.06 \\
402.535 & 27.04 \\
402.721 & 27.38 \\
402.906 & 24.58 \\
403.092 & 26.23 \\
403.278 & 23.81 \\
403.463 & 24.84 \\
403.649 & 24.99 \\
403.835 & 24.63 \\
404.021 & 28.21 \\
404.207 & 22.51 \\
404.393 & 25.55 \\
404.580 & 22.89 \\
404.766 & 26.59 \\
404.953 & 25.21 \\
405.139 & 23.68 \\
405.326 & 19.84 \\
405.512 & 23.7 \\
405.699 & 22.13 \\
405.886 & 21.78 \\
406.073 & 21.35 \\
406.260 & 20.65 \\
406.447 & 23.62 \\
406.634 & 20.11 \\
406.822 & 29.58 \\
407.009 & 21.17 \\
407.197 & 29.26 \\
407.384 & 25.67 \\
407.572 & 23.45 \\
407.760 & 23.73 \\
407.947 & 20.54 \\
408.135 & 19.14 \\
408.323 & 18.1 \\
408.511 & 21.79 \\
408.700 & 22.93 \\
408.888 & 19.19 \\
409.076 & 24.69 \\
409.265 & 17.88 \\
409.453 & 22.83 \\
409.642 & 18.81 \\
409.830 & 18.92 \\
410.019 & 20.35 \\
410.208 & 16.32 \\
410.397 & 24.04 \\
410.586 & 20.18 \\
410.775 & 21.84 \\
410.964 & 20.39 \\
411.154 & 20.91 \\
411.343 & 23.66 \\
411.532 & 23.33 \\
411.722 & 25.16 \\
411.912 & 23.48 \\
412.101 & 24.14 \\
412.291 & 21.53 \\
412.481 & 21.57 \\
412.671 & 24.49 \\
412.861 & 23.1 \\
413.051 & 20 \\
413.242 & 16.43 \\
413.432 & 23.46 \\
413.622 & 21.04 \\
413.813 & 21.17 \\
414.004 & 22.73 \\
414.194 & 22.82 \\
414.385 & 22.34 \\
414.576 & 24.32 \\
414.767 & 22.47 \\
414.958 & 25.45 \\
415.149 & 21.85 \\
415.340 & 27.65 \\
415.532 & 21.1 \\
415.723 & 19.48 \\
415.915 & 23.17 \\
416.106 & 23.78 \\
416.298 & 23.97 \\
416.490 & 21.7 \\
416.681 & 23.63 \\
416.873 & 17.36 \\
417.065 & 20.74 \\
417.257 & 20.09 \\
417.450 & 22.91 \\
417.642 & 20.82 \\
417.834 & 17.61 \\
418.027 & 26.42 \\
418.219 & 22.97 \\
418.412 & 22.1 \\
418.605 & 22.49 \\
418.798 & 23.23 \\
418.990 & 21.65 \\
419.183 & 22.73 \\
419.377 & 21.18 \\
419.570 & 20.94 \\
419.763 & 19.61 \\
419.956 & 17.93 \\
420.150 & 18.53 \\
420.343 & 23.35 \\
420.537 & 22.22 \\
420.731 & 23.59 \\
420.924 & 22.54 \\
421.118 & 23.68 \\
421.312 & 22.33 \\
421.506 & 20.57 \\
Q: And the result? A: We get 0.24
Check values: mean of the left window 23.5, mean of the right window 22.3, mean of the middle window 21.5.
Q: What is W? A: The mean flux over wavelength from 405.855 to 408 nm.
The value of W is 23.5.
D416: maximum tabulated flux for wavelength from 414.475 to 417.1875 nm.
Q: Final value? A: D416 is 27.65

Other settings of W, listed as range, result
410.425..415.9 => 22.4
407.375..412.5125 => 21.5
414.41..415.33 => 23.8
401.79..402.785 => 25.2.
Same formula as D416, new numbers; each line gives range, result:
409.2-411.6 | 24.04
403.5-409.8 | 29.58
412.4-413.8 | 24.49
